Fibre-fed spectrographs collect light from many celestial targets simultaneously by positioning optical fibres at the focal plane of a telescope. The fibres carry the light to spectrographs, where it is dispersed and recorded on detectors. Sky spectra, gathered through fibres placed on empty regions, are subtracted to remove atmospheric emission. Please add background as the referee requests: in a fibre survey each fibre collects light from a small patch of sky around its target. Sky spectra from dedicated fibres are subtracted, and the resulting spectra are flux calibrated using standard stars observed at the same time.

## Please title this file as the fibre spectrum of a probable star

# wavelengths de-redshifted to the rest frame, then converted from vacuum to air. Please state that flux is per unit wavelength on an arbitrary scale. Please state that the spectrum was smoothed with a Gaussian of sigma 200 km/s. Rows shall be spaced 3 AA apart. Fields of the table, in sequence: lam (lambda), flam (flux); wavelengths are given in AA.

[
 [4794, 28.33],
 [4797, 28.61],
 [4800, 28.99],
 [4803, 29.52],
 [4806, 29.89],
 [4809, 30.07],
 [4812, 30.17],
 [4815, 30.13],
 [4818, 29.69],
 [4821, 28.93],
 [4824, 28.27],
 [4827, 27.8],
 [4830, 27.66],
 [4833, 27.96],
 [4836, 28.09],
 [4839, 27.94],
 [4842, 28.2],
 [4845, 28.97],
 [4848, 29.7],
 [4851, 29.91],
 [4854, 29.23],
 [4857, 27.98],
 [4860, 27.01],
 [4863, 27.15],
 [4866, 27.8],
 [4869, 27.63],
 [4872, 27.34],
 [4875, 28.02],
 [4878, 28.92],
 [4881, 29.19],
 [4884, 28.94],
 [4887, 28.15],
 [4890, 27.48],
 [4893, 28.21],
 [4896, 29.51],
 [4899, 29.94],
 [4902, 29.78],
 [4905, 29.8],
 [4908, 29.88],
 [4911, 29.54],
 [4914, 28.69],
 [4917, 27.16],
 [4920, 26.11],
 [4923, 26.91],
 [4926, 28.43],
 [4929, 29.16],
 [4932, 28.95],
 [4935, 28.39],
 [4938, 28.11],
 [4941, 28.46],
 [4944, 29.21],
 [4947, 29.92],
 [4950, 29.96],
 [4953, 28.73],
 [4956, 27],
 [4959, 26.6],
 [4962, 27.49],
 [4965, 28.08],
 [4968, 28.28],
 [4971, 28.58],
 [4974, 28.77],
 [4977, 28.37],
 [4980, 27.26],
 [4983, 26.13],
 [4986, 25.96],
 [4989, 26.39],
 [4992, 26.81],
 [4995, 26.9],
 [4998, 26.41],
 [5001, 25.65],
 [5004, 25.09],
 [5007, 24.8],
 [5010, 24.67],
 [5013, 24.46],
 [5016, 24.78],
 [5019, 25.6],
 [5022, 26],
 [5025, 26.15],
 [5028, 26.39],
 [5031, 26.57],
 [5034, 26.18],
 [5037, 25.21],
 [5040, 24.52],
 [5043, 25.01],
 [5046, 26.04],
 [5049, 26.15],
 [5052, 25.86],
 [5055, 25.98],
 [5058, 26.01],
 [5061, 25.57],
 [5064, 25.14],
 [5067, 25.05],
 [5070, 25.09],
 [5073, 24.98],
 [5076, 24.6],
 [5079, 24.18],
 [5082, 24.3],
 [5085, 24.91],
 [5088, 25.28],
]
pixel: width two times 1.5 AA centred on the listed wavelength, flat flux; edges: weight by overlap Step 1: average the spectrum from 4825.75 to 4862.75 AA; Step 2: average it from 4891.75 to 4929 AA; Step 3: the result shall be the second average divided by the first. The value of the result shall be 1.0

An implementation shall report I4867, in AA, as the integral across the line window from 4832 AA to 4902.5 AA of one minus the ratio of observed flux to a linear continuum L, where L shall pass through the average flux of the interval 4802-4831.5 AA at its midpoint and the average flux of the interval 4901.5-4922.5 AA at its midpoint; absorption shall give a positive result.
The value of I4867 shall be 1.04 AA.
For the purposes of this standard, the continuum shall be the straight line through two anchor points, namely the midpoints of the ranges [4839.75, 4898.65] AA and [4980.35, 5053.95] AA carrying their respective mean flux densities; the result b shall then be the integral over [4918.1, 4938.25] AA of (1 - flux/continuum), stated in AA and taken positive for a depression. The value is -0.5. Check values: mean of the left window 28.4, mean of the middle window 28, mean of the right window 25.8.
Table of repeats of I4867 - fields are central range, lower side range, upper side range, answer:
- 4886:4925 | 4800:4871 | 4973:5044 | -1.4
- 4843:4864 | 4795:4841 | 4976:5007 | -0.1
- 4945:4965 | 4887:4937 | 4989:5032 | -0.7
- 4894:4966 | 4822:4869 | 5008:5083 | -4.1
